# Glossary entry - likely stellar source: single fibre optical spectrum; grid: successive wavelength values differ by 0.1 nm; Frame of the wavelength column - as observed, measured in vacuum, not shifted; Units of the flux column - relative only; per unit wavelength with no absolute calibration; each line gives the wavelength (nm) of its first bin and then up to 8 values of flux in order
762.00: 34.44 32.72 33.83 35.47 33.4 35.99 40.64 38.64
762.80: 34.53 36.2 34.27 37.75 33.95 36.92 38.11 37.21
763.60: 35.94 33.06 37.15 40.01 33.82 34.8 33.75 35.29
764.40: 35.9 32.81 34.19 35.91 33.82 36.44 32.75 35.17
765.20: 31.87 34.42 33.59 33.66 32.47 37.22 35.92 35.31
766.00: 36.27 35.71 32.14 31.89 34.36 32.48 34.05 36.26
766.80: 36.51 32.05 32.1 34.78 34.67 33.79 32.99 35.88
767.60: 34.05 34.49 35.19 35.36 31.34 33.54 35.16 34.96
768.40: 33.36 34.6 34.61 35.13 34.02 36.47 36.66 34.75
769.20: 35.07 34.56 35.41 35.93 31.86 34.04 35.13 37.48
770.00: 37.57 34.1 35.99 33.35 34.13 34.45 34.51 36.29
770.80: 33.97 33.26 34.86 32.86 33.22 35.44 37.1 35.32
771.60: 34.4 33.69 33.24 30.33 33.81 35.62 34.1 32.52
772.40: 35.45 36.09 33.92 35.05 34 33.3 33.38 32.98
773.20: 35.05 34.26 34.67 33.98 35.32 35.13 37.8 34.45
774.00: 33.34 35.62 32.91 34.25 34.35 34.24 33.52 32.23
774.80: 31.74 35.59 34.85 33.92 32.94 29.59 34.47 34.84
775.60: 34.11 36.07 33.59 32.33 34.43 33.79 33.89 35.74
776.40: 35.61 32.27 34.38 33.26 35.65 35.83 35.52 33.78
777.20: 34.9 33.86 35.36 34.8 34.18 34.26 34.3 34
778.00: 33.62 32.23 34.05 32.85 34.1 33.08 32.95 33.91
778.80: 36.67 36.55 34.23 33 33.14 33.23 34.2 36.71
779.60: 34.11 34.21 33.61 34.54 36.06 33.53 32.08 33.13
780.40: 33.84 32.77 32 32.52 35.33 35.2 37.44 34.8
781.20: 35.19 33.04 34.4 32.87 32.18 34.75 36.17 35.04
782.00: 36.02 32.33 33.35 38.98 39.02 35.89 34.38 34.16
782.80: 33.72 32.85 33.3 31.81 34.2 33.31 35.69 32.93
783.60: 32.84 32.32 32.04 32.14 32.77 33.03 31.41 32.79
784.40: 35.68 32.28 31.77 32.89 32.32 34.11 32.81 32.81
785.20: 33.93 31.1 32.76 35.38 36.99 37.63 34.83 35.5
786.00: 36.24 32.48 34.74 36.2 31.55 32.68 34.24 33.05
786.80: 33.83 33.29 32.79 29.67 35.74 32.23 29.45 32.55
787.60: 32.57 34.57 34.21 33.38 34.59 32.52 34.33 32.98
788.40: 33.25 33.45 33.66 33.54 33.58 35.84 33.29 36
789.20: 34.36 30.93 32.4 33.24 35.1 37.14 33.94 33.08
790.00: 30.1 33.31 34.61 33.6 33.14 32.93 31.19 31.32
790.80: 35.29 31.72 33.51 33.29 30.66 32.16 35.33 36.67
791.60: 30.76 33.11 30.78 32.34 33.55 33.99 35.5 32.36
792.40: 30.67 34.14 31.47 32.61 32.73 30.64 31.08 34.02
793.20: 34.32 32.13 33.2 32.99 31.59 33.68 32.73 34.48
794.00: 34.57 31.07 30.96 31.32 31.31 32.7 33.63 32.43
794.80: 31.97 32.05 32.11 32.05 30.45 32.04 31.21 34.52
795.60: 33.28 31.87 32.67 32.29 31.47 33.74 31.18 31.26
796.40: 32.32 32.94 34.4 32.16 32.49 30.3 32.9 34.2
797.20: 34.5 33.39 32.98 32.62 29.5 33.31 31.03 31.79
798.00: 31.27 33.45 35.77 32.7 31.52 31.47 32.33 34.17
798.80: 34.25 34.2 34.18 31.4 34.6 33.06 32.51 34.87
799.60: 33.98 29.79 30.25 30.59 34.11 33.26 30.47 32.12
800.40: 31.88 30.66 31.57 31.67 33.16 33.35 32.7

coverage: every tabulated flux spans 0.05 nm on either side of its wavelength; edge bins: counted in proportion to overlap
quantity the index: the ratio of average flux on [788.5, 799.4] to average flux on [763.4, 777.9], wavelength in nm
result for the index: 1.0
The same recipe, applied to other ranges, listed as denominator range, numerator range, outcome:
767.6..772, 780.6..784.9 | 0.98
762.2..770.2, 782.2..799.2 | 0.95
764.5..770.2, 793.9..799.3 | 0.94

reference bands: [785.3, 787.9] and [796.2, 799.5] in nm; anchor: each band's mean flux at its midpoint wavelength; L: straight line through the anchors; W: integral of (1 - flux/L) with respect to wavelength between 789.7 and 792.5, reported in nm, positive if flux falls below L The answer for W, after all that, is 0.03 nm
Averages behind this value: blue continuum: 33.7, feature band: 33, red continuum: 32.8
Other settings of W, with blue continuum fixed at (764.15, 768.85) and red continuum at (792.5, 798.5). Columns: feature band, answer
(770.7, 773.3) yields -0.02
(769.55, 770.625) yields -0.02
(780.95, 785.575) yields -0.08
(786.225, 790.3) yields -0.06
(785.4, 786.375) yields -0.07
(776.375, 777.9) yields -0.04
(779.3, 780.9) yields -0.02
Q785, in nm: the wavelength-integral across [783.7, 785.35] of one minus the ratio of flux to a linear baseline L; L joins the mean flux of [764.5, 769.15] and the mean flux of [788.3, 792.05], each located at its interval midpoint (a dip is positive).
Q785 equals 0.04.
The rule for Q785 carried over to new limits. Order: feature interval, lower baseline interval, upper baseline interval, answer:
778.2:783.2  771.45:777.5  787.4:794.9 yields -0.08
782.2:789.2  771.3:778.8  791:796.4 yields -0.09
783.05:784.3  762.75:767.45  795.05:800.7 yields 0.02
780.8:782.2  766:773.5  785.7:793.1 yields -0.03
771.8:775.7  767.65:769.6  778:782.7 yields 0.05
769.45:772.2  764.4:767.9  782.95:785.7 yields -0.04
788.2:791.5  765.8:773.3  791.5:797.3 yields -0.05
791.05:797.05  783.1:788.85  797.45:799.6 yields 0.10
